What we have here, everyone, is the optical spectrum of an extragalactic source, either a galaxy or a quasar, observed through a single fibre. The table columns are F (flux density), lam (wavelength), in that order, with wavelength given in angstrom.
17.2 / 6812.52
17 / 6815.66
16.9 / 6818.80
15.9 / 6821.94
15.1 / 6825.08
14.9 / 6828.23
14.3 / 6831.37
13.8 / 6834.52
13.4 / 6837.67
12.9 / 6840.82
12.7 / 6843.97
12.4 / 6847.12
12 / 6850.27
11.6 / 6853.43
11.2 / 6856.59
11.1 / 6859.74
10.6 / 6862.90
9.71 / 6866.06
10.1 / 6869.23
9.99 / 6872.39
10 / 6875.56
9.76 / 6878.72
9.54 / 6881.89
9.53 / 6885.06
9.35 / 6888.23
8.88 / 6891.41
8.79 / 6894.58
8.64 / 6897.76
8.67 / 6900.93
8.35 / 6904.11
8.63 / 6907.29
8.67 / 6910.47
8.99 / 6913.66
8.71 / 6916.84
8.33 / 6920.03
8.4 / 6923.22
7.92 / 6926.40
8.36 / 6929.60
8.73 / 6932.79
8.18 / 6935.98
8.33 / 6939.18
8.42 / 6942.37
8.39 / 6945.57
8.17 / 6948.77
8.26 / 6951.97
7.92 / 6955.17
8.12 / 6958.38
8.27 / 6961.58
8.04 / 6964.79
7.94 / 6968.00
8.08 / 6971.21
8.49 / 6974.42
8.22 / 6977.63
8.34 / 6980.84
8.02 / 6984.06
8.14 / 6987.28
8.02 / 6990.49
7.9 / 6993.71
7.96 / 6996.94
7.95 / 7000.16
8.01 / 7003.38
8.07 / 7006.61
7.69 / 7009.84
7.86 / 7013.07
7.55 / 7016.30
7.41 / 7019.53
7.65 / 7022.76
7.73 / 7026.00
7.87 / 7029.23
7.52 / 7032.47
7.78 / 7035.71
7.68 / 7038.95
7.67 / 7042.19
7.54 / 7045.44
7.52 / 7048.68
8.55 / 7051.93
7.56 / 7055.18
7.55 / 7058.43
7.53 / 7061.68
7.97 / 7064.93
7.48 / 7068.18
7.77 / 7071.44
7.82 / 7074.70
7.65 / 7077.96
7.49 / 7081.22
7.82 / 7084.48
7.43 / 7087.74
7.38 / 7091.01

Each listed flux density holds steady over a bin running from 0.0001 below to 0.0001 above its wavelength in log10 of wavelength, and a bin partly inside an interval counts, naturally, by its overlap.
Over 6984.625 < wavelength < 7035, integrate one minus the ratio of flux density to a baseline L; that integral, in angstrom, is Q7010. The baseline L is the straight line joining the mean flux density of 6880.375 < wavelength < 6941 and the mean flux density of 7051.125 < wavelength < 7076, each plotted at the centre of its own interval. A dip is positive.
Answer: 1.6 angstrom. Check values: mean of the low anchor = 8.68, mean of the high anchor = 7.75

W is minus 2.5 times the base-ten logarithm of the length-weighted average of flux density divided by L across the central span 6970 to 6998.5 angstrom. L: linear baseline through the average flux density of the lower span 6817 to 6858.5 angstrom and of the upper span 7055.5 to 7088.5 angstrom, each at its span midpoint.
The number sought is 0.21 mag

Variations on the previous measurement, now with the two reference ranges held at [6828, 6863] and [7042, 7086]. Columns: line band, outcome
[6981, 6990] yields 0.17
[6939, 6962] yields 0.24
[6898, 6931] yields 0.28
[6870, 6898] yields 0.23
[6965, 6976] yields 0.20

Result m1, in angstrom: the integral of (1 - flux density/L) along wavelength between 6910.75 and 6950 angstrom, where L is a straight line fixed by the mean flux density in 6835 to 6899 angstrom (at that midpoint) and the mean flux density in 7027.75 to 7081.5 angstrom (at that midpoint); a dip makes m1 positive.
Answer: 5.1 angstrom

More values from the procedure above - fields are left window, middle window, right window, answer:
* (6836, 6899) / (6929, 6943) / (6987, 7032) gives 1.3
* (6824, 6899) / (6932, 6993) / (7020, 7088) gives 7.6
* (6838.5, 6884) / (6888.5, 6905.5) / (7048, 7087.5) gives 2.8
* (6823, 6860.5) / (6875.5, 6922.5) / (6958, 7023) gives 9.1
